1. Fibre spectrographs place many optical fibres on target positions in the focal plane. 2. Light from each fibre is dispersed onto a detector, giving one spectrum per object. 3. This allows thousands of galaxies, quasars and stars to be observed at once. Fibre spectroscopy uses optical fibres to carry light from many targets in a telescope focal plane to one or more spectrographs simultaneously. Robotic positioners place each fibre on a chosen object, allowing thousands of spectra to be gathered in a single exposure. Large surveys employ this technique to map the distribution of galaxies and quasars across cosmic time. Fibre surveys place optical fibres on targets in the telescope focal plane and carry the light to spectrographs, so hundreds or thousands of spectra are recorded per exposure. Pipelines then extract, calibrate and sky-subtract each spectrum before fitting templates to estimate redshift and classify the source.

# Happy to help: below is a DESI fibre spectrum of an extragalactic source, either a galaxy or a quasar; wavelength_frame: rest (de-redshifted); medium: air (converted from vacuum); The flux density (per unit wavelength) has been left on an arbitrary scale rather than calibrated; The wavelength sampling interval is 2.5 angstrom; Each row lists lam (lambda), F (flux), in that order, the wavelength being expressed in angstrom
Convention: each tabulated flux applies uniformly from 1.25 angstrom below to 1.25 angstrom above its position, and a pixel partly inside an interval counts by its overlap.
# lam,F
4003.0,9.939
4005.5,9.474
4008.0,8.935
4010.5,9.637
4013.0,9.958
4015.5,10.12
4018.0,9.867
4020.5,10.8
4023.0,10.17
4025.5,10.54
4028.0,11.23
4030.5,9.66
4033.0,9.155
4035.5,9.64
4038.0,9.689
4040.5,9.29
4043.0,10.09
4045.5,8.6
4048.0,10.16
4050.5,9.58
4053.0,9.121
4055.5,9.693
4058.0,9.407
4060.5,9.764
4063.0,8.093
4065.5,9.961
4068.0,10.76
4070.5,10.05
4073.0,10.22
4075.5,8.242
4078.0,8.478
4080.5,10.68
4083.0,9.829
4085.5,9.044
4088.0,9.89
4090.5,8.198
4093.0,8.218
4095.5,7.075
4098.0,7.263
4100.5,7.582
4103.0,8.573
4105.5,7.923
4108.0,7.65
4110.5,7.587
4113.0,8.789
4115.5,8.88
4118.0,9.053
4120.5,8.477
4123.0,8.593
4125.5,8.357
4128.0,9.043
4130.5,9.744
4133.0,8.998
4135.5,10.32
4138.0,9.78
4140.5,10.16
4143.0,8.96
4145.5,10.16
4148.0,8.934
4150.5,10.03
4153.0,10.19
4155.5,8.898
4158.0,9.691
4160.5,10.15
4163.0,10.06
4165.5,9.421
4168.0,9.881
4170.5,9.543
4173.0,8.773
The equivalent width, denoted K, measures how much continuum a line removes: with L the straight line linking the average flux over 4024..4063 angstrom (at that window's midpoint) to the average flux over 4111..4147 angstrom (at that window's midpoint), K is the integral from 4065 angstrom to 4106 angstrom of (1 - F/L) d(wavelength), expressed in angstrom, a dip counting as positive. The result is 2.17 angstrom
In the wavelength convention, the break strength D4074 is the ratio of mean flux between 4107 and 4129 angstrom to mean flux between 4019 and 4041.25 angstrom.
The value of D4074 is 0.85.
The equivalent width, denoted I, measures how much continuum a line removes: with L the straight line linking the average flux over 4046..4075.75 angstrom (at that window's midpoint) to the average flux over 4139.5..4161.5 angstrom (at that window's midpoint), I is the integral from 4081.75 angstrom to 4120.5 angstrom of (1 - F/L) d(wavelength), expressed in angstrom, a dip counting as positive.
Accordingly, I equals 5.1 angstrom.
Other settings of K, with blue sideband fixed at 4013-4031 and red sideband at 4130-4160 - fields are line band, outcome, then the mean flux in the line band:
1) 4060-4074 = 0.4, 9.8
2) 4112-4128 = 1.8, 8.72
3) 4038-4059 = 1.4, 9.51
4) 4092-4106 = 3.1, 7.76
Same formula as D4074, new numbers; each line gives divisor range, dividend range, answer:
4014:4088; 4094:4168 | 0.92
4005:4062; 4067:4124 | 0.89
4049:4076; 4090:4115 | 0.83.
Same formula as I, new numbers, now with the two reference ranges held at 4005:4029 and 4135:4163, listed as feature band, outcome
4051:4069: 0.80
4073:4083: 0.58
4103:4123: 2.99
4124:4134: 0.79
